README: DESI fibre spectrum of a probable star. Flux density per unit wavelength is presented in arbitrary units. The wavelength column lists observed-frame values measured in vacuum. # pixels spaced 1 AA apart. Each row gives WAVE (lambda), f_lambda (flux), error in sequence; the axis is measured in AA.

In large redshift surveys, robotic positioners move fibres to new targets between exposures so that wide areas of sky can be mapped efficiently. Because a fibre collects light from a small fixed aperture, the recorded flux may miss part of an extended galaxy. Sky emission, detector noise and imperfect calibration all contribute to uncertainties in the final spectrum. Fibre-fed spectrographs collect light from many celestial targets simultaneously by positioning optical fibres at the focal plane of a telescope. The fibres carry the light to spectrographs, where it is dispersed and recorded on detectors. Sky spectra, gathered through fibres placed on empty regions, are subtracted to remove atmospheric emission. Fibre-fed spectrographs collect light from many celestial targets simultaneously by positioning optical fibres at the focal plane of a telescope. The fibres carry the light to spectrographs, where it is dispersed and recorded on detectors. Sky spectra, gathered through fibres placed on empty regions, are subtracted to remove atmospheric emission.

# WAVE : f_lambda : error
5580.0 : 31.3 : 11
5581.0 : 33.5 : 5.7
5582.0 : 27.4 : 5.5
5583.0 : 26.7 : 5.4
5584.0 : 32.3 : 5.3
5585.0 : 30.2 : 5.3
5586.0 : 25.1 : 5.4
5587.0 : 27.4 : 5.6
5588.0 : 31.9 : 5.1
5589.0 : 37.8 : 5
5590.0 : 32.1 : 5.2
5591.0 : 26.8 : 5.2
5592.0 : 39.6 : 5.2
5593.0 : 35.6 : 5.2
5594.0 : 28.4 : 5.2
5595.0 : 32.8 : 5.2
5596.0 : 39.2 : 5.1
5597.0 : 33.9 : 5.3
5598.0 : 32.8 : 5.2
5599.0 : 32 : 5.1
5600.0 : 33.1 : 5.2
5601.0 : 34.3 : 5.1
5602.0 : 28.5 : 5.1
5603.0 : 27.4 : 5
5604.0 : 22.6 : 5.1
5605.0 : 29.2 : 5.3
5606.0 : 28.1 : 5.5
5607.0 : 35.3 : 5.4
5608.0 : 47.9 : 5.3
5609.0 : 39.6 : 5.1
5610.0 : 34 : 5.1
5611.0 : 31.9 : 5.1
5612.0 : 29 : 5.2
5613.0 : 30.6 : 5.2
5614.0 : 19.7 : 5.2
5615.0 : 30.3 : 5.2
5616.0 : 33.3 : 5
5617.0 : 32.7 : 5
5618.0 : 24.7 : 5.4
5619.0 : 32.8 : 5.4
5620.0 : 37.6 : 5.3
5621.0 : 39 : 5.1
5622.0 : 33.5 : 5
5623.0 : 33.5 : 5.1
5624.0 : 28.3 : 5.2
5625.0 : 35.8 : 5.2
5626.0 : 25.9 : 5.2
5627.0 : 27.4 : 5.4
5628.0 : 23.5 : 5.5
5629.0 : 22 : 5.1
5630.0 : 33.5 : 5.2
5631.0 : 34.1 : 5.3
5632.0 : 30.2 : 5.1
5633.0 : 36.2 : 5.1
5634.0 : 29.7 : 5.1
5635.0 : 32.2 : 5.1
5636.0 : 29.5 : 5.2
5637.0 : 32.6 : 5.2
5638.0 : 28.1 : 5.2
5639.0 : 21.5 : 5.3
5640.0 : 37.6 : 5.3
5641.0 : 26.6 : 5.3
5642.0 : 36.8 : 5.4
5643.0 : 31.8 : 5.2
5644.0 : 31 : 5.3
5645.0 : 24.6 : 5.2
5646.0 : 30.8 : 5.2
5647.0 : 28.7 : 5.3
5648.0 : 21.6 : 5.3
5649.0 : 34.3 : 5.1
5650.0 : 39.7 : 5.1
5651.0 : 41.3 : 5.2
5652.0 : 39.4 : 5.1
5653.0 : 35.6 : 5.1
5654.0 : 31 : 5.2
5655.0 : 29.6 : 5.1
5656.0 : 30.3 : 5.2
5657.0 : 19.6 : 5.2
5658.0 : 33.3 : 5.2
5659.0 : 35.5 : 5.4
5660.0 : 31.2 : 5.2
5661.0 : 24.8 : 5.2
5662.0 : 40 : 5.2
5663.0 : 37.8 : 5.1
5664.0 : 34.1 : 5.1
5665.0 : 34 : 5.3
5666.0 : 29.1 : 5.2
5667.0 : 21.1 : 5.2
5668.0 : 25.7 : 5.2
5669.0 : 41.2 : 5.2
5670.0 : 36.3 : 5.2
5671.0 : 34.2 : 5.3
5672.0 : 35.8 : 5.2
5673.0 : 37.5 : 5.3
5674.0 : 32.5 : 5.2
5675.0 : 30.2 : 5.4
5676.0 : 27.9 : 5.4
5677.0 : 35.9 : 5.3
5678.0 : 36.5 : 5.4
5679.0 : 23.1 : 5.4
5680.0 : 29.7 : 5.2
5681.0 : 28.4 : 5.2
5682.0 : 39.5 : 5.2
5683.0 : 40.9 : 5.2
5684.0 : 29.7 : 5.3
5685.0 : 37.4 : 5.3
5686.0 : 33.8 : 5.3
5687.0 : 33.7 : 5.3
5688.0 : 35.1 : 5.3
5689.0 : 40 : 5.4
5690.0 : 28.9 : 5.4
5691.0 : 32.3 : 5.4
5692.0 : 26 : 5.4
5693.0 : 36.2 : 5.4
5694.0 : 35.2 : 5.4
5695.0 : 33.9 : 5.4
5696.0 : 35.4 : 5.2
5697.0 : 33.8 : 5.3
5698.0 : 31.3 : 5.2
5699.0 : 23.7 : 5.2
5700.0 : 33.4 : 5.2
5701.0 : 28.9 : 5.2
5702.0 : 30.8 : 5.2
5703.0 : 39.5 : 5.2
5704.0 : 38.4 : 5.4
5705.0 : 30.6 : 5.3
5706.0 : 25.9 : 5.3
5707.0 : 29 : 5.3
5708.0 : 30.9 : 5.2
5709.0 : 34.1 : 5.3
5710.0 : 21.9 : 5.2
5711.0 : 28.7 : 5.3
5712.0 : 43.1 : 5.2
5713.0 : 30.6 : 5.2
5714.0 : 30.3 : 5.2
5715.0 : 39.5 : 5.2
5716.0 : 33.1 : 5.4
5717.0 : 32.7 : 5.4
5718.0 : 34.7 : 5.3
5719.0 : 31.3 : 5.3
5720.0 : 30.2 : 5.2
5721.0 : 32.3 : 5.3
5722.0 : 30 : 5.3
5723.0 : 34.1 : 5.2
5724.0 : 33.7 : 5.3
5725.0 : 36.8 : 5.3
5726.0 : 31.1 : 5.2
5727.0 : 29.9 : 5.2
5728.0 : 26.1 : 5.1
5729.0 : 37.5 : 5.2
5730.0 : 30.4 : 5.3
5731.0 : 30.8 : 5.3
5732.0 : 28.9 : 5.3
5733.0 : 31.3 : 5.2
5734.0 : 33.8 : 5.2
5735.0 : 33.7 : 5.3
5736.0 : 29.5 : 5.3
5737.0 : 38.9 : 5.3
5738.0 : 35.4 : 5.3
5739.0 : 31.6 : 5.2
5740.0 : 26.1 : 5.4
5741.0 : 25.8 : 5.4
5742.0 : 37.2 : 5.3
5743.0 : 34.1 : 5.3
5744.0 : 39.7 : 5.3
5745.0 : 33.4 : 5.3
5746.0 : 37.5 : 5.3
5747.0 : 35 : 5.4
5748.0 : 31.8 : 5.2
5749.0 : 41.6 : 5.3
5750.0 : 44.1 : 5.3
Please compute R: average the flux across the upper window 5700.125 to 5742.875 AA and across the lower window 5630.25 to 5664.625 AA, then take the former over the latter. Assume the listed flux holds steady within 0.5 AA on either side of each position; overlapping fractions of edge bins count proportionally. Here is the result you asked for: 1.0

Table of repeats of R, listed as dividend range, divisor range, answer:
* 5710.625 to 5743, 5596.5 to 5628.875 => 1.04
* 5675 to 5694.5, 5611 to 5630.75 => 1.09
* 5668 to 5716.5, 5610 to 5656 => 1.06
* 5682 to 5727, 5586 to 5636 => 1.04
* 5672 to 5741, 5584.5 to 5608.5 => 1.01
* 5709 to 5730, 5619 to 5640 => 1.05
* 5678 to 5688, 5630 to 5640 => 1.07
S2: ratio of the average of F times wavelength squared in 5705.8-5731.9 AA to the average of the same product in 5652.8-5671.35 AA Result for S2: 1.0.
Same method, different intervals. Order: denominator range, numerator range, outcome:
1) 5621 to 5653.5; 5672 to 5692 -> 1.08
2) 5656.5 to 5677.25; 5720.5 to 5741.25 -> 1.01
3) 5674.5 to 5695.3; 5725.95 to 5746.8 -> 1.00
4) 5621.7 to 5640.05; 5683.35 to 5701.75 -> 1.11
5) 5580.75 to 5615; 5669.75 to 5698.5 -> 1.09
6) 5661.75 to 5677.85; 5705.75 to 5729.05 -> 0.98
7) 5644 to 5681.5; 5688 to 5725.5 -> 1.03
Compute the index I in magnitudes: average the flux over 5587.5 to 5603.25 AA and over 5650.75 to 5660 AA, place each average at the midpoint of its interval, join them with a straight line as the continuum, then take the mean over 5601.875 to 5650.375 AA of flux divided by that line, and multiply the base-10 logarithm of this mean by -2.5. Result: 0.06 mag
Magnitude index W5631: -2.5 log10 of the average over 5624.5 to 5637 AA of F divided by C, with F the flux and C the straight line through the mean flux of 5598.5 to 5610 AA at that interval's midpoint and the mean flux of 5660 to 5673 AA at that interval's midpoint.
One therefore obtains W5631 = 0.09 mag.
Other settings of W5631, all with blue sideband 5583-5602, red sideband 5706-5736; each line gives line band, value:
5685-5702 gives -0.023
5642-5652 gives -0.002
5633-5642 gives 0.058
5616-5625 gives -0.026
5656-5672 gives 0.005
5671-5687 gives -0.042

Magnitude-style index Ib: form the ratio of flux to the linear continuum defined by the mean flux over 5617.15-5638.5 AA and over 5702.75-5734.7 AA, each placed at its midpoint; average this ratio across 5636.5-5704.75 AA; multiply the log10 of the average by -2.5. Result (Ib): -0.03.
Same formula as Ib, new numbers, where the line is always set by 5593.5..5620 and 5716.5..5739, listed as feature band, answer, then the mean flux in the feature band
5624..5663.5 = 0.03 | 31.1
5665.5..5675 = -0.01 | 32.5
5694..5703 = 0.01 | 32.1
